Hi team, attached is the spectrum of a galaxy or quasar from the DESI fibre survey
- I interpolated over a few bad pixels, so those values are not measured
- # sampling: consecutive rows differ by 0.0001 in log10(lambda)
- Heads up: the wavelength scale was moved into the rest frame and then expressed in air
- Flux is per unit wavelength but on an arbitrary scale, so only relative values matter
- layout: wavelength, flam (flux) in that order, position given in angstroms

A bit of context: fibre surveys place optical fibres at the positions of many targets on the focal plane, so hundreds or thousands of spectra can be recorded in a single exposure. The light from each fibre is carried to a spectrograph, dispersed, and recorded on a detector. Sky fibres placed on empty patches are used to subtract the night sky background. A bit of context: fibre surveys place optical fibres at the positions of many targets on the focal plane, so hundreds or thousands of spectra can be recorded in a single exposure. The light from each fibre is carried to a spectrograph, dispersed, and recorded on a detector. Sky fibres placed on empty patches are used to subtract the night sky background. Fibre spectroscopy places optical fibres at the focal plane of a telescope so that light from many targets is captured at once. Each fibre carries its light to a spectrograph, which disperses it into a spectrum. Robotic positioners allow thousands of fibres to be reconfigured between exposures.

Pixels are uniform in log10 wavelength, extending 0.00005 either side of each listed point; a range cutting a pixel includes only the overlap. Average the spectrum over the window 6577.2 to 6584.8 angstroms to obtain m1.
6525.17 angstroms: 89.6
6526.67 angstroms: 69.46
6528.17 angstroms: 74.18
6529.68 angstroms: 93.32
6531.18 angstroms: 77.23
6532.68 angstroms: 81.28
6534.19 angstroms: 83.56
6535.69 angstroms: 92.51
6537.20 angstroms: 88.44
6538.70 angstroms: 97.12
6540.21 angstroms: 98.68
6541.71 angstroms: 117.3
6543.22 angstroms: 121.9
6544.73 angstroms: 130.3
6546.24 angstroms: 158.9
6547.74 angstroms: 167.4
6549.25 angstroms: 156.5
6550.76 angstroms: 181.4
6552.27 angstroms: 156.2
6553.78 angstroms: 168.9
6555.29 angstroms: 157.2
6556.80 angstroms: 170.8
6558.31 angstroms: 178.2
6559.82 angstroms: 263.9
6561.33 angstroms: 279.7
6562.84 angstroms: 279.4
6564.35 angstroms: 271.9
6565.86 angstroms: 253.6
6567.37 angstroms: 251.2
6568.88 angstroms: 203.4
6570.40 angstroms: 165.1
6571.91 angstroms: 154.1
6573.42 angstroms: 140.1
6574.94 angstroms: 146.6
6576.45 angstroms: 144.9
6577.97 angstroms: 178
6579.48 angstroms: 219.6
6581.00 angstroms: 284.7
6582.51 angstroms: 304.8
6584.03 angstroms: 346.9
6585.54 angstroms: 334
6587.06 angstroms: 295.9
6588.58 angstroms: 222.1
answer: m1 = 267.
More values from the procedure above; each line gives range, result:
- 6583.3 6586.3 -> 341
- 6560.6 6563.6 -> 280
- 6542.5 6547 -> 137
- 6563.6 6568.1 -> 259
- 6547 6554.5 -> 166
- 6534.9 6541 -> 94.4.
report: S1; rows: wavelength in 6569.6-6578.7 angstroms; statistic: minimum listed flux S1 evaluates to 140.1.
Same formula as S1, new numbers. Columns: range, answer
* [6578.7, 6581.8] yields 219.6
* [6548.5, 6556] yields 156.2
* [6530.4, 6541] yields 77.23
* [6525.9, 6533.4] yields 69.46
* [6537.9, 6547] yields 97.12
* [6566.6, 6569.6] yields 203.4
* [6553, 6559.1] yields 157.2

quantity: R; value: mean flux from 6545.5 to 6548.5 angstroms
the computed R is 163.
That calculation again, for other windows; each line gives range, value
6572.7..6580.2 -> 166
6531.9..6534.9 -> 82.3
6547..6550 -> 162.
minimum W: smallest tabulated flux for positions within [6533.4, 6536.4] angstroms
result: 83.56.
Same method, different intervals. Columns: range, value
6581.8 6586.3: 304.8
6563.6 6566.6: 253.6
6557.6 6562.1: 178.2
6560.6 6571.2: 165.1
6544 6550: 130.3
